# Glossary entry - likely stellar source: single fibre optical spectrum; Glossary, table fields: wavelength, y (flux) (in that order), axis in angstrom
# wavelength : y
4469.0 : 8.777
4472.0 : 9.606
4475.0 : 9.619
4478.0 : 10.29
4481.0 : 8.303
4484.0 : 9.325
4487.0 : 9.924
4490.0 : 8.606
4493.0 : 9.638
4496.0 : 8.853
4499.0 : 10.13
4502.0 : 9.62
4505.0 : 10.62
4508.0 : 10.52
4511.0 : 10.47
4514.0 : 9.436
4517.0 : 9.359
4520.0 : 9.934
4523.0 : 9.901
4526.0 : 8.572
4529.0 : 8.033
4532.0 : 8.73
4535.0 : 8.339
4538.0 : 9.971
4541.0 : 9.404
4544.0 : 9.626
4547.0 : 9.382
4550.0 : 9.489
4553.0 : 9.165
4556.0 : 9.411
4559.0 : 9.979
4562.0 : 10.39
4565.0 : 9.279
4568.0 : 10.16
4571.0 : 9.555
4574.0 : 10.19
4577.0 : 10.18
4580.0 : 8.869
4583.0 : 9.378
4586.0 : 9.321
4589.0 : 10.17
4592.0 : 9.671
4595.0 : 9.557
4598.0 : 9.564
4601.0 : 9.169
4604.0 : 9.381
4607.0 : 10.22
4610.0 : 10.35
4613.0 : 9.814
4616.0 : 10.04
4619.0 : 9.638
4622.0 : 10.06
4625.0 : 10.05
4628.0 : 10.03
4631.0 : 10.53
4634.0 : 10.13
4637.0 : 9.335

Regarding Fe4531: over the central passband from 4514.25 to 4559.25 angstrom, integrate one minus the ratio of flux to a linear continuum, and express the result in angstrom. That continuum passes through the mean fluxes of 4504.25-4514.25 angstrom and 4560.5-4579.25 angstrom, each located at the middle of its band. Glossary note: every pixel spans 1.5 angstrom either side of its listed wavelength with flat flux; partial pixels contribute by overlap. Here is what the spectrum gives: 3.9 angstrom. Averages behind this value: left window 10.3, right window 9.92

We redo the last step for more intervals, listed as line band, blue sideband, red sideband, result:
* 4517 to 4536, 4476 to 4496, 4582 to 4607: 0.9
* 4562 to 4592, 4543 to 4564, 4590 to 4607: -0.4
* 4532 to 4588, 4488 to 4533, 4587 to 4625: 0.7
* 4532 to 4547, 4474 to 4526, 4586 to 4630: 0.7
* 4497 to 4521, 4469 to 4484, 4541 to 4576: -1.2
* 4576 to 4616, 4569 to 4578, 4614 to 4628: 1.2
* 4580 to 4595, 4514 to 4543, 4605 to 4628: 0.3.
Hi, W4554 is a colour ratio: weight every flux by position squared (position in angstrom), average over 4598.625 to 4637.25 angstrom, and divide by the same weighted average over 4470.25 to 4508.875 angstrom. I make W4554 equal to 1.09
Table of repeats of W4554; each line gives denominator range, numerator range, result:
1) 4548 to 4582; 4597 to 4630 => 1.04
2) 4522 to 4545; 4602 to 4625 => 1.14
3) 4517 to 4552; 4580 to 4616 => 1.08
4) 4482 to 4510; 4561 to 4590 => 1.04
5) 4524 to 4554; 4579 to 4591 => 1.06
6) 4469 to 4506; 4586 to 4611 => 1.07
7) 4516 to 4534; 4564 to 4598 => 1.09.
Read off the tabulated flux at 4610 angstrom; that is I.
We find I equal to 10.35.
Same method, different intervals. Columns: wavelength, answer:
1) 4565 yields 9.279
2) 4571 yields 9.555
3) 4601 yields 9.169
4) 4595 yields 9.557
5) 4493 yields 9.638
